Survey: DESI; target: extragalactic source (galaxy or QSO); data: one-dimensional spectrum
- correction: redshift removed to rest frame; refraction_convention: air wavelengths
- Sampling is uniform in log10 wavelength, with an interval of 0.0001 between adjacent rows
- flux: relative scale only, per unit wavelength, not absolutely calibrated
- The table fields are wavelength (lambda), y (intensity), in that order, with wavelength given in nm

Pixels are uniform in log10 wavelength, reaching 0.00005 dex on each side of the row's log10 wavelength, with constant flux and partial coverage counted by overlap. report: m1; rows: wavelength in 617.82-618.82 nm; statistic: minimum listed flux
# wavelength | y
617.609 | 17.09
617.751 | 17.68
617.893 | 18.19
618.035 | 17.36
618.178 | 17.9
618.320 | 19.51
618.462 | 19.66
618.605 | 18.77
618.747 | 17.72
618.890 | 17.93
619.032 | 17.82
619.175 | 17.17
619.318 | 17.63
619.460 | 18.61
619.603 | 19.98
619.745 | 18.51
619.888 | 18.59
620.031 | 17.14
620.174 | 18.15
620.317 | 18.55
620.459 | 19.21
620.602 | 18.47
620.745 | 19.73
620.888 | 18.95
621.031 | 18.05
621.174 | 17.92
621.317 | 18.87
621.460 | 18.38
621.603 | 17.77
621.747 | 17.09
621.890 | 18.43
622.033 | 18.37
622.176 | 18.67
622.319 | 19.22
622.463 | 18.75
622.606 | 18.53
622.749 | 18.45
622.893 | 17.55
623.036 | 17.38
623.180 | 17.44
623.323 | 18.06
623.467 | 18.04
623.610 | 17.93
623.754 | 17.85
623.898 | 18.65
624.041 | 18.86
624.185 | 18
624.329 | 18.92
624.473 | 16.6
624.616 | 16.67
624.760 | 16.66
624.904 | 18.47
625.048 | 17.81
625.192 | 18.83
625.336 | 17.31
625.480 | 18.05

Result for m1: 17.36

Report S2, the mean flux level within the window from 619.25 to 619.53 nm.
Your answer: 18.2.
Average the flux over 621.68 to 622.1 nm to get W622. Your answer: 18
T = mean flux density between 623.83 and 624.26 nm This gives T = 18.5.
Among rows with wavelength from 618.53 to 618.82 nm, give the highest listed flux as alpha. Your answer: 18.77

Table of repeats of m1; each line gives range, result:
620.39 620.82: 18.47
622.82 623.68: 17.38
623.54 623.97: 17.85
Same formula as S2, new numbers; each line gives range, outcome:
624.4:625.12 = 17.2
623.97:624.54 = 18.1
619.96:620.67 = 18.3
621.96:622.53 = 18.8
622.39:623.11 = 18.1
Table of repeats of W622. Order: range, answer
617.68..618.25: 17.8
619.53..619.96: 19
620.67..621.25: 18.7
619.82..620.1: 17.8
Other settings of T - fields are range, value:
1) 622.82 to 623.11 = 17.4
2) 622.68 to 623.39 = 17.8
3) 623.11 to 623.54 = 17.9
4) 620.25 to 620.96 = 19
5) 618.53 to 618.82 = 18.2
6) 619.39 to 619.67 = 19.3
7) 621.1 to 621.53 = 18.4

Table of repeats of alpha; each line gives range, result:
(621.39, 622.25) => 18.67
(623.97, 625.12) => 18.92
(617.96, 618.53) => 19.66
